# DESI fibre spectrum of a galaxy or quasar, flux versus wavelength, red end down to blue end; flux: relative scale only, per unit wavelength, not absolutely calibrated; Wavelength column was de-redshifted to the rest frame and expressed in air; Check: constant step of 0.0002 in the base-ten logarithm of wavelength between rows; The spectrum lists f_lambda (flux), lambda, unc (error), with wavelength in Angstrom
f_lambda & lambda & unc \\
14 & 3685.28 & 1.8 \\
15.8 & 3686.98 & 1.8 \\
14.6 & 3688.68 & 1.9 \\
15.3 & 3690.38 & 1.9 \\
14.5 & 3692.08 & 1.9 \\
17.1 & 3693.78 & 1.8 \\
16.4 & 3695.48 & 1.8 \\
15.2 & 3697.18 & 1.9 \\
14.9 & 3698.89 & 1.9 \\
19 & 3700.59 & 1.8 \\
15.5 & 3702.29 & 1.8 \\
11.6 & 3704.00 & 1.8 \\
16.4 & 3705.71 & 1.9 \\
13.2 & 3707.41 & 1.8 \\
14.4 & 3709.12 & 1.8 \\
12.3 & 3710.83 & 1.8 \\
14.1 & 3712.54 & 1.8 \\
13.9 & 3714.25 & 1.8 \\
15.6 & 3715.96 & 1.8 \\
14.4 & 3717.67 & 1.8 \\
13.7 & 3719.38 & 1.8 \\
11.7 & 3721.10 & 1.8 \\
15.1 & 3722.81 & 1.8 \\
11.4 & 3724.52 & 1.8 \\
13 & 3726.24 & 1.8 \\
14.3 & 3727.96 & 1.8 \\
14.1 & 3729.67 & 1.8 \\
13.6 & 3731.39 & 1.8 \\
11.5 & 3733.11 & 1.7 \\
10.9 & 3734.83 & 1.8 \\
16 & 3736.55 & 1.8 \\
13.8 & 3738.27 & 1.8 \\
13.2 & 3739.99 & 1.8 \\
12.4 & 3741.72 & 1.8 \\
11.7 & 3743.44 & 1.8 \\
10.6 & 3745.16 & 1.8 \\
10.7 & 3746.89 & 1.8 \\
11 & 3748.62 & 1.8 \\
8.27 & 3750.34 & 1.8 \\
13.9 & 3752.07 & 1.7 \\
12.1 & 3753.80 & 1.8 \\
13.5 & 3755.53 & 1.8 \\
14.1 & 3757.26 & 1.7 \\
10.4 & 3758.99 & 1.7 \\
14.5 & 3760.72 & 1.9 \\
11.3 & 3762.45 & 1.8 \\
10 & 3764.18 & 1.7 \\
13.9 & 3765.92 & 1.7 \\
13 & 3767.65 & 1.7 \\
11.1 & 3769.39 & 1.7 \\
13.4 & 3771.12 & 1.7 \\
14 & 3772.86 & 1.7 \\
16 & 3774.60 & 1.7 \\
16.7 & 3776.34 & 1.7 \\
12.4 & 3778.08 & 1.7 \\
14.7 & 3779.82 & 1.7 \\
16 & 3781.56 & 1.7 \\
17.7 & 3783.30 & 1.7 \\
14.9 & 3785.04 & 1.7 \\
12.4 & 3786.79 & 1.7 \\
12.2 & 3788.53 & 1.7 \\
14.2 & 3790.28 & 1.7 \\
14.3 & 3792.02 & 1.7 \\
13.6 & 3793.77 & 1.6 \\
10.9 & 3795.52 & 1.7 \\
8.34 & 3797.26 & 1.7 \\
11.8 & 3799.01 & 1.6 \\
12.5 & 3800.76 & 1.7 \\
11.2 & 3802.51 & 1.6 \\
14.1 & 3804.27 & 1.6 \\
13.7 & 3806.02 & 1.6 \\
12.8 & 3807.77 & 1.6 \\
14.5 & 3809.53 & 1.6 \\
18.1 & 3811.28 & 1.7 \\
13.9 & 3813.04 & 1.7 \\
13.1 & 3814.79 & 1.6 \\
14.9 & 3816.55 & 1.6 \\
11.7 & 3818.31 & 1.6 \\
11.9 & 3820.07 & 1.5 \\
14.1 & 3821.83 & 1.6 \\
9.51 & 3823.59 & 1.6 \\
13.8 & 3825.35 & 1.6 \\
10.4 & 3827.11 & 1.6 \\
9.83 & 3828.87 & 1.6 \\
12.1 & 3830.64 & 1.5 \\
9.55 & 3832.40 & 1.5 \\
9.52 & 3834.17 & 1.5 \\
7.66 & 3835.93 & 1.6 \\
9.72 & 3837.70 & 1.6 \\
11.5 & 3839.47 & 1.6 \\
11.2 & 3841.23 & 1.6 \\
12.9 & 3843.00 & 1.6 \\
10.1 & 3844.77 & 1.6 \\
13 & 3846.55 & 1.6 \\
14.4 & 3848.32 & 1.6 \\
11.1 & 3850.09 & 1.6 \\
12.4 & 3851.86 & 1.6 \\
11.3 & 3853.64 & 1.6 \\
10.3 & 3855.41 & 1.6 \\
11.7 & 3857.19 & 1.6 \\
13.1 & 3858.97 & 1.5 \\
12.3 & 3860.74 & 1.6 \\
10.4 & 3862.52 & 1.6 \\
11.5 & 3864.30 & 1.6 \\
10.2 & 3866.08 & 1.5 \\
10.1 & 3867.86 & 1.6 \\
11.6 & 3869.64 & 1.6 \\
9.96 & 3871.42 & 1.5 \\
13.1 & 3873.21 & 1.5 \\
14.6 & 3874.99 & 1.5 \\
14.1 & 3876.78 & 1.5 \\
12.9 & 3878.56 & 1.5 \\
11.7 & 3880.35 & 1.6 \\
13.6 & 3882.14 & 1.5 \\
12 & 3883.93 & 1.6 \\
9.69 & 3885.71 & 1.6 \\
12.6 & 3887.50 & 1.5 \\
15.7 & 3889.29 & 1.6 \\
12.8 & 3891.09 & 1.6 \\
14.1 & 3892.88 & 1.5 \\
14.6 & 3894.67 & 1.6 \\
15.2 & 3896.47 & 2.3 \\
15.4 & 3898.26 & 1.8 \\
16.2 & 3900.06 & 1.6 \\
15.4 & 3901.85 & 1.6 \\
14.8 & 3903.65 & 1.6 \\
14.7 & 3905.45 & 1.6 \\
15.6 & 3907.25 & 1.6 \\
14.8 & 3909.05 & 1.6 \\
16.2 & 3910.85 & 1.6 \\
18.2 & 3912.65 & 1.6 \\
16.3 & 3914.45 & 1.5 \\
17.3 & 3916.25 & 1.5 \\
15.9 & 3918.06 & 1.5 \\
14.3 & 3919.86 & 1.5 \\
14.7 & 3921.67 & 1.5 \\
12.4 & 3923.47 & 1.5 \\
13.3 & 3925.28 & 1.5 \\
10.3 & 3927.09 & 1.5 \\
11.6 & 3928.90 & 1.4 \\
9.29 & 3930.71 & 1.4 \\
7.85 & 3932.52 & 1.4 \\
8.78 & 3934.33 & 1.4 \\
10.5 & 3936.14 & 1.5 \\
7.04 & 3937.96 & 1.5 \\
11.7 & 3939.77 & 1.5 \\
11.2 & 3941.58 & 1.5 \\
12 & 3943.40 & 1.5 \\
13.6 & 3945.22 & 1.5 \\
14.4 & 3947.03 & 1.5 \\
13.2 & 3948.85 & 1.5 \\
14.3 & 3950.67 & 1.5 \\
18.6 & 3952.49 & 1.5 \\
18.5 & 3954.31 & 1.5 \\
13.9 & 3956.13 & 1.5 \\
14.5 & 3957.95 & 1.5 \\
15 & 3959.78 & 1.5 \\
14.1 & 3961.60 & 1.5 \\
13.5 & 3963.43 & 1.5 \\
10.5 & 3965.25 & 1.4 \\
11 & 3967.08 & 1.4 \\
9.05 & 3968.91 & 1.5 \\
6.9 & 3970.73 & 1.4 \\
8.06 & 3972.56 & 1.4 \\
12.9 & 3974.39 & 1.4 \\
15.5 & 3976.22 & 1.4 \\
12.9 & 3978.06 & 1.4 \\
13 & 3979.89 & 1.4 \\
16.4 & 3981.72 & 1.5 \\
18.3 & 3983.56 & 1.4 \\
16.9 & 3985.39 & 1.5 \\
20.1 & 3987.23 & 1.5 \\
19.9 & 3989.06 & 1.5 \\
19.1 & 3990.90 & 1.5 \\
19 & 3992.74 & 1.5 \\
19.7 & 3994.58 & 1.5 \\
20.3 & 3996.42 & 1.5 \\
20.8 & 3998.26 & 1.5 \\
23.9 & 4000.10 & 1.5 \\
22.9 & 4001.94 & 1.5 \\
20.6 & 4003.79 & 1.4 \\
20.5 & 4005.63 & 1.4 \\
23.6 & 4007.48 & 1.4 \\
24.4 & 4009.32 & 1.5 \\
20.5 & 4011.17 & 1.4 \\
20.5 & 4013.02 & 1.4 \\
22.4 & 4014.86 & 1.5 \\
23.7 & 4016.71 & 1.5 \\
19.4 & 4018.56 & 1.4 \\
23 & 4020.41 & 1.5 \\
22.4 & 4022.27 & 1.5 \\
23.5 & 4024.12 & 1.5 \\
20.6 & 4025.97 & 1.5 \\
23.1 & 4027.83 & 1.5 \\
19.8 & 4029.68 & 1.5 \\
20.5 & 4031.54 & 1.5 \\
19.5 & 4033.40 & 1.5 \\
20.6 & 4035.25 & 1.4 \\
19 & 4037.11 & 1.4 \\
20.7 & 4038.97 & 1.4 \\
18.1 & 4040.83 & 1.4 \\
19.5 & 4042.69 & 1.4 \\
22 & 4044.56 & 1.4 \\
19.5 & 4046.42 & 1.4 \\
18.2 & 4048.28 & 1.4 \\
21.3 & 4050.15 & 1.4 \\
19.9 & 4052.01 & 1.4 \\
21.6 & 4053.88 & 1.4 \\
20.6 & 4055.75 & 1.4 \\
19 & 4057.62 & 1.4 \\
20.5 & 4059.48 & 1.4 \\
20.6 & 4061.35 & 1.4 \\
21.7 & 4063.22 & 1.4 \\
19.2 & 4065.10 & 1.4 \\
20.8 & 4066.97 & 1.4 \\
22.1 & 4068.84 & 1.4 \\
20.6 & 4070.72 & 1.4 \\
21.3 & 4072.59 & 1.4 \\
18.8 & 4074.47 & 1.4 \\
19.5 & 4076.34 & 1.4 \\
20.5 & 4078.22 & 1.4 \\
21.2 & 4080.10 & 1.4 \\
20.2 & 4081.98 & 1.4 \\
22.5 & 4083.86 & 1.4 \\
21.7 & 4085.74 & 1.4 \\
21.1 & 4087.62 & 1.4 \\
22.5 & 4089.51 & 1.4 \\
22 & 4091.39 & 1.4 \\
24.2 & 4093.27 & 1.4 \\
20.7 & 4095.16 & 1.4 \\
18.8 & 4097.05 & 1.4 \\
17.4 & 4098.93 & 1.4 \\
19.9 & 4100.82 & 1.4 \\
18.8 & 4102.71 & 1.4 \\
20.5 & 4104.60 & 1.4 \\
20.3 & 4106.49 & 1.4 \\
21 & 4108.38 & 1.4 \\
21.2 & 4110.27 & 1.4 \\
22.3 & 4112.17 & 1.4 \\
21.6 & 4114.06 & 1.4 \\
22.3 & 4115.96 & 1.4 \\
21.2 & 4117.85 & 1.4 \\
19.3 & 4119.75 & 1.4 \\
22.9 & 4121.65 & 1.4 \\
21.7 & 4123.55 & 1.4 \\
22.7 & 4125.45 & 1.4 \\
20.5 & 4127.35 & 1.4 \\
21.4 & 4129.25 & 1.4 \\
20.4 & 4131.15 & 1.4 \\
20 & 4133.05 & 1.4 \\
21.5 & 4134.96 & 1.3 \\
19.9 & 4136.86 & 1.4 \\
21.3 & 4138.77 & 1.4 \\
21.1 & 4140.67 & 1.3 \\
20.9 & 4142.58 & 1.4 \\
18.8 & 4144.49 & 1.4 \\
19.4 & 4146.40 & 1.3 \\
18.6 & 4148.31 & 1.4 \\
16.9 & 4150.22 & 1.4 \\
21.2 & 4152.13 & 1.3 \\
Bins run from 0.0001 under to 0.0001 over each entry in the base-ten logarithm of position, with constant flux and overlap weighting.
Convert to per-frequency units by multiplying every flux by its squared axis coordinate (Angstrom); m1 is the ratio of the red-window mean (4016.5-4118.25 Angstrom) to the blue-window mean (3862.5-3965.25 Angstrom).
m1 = 1.7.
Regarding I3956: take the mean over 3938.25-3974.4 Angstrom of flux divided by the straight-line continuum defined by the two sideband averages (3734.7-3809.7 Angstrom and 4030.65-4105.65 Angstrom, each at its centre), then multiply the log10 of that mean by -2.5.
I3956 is 0.35 mag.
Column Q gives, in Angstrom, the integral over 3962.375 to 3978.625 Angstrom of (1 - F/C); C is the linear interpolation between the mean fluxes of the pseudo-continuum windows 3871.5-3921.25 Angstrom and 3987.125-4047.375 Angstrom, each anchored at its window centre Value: 6.5 Angstrom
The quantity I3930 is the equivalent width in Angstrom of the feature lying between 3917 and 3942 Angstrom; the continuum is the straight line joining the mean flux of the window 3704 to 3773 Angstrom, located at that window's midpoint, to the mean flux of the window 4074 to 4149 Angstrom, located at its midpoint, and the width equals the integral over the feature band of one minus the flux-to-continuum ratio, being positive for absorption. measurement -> 8.2 Angstrom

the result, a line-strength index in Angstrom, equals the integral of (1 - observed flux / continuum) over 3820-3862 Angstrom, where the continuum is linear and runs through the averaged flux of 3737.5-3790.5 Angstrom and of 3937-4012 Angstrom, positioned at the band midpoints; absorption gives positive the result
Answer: 8.08 Angstrom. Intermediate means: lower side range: 13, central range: 11.4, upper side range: 15.9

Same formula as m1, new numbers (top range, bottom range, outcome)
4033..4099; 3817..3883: 1.97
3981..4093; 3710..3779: 1.86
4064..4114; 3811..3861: 2.00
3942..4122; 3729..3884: 1.72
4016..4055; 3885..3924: 1.48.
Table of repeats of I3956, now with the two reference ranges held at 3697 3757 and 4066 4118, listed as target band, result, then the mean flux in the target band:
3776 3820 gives 0.094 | 13.6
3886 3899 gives 0.187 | 14.1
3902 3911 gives 0.128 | 15.1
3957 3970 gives 0.413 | 12.4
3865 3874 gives 0.428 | 11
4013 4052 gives -0.063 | 20.8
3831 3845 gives 0.447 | 10.4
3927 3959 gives 0.398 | 12.4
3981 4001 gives -0.040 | 19.5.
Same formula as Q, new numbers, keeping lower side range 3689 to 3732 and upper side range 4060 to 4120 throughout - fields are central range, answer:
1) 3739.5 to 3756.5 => 3.77 Angstrom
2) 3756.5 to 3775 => 3.09 Angstrom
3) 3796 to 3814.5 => 3.45 Angstrom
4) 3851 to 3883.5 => 9.78 Angstrom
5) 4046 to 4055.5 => 0.00 Angstrom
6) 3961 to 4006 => 6.77 Angstrom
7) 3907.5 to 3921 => 1.34 Angstrom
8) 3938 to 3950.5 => 4.07 Angstrom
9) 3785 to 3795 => 1.50 Angstrom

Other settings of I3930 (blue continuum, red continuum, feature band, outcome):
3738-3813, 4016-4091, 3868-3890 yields 4.69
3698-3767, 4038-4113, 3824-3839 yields 4.86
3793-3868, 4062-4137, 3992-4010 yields -4.03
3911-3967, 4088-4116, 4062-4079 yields -0.99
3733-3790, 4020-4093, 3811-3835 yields 3.99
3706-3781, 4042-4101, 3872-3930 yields 8.82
